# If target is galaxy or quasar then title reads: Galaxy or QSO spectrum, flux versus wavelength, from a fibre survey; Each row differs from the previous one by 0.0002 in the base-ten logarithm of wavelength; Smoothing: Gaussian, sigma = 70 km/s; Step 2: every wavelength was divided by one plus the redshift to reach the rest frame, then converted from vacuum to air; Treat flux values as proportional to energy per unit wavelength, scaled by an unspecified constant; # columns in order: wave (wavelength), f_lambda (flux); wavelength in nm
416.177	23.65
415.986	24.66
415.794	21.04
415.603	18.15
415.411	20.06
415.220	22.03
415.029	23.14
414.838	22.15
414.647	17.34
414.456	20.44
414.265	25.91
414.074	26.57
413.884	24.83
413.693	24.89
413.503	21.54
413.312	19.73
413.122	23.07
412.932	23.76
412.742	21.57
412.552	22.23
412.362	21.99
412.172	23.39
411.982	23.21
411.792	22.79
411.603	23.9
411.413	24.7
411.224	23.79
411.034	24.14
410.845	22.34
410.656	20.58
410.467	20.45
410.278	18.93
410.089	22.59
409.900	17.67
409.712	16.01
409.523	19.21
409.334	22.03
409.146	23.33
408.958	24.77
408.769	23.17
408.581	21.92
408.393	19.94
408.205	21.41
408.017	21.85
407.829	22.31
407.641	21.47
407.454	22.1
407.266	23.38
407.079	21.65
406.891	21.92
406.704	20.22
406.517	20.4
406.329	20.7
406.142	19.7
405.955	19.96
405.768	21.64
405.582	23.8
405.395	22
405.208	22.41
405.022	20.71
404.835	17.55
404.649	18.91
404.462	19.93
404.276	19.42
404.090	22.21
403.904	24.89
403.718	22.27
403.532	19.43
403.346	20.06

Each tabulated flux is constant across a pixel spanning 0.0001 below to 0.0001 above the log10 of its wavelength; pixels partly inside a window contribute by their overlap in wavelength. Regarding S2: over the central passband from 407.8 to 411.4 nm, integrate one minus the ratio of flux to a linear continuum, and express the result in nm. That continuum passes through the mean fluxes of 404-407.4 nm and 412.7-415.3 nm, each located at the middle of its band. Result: 0.05 nm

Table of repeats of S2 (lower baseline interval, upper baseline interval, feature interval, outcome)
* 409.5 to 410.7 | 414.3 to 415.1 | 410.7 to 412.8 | -0.33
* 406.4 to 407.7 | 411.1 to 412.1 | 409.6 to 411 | 0.19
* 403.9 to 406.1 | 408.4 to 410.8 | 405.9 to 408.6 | -0.05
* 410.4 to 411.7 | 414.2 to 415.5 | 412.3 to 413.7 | 0.00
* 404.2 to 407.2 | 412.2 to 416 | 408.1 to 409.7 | -0.03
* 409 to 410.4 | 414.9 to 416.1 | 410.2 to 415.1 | -0.40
